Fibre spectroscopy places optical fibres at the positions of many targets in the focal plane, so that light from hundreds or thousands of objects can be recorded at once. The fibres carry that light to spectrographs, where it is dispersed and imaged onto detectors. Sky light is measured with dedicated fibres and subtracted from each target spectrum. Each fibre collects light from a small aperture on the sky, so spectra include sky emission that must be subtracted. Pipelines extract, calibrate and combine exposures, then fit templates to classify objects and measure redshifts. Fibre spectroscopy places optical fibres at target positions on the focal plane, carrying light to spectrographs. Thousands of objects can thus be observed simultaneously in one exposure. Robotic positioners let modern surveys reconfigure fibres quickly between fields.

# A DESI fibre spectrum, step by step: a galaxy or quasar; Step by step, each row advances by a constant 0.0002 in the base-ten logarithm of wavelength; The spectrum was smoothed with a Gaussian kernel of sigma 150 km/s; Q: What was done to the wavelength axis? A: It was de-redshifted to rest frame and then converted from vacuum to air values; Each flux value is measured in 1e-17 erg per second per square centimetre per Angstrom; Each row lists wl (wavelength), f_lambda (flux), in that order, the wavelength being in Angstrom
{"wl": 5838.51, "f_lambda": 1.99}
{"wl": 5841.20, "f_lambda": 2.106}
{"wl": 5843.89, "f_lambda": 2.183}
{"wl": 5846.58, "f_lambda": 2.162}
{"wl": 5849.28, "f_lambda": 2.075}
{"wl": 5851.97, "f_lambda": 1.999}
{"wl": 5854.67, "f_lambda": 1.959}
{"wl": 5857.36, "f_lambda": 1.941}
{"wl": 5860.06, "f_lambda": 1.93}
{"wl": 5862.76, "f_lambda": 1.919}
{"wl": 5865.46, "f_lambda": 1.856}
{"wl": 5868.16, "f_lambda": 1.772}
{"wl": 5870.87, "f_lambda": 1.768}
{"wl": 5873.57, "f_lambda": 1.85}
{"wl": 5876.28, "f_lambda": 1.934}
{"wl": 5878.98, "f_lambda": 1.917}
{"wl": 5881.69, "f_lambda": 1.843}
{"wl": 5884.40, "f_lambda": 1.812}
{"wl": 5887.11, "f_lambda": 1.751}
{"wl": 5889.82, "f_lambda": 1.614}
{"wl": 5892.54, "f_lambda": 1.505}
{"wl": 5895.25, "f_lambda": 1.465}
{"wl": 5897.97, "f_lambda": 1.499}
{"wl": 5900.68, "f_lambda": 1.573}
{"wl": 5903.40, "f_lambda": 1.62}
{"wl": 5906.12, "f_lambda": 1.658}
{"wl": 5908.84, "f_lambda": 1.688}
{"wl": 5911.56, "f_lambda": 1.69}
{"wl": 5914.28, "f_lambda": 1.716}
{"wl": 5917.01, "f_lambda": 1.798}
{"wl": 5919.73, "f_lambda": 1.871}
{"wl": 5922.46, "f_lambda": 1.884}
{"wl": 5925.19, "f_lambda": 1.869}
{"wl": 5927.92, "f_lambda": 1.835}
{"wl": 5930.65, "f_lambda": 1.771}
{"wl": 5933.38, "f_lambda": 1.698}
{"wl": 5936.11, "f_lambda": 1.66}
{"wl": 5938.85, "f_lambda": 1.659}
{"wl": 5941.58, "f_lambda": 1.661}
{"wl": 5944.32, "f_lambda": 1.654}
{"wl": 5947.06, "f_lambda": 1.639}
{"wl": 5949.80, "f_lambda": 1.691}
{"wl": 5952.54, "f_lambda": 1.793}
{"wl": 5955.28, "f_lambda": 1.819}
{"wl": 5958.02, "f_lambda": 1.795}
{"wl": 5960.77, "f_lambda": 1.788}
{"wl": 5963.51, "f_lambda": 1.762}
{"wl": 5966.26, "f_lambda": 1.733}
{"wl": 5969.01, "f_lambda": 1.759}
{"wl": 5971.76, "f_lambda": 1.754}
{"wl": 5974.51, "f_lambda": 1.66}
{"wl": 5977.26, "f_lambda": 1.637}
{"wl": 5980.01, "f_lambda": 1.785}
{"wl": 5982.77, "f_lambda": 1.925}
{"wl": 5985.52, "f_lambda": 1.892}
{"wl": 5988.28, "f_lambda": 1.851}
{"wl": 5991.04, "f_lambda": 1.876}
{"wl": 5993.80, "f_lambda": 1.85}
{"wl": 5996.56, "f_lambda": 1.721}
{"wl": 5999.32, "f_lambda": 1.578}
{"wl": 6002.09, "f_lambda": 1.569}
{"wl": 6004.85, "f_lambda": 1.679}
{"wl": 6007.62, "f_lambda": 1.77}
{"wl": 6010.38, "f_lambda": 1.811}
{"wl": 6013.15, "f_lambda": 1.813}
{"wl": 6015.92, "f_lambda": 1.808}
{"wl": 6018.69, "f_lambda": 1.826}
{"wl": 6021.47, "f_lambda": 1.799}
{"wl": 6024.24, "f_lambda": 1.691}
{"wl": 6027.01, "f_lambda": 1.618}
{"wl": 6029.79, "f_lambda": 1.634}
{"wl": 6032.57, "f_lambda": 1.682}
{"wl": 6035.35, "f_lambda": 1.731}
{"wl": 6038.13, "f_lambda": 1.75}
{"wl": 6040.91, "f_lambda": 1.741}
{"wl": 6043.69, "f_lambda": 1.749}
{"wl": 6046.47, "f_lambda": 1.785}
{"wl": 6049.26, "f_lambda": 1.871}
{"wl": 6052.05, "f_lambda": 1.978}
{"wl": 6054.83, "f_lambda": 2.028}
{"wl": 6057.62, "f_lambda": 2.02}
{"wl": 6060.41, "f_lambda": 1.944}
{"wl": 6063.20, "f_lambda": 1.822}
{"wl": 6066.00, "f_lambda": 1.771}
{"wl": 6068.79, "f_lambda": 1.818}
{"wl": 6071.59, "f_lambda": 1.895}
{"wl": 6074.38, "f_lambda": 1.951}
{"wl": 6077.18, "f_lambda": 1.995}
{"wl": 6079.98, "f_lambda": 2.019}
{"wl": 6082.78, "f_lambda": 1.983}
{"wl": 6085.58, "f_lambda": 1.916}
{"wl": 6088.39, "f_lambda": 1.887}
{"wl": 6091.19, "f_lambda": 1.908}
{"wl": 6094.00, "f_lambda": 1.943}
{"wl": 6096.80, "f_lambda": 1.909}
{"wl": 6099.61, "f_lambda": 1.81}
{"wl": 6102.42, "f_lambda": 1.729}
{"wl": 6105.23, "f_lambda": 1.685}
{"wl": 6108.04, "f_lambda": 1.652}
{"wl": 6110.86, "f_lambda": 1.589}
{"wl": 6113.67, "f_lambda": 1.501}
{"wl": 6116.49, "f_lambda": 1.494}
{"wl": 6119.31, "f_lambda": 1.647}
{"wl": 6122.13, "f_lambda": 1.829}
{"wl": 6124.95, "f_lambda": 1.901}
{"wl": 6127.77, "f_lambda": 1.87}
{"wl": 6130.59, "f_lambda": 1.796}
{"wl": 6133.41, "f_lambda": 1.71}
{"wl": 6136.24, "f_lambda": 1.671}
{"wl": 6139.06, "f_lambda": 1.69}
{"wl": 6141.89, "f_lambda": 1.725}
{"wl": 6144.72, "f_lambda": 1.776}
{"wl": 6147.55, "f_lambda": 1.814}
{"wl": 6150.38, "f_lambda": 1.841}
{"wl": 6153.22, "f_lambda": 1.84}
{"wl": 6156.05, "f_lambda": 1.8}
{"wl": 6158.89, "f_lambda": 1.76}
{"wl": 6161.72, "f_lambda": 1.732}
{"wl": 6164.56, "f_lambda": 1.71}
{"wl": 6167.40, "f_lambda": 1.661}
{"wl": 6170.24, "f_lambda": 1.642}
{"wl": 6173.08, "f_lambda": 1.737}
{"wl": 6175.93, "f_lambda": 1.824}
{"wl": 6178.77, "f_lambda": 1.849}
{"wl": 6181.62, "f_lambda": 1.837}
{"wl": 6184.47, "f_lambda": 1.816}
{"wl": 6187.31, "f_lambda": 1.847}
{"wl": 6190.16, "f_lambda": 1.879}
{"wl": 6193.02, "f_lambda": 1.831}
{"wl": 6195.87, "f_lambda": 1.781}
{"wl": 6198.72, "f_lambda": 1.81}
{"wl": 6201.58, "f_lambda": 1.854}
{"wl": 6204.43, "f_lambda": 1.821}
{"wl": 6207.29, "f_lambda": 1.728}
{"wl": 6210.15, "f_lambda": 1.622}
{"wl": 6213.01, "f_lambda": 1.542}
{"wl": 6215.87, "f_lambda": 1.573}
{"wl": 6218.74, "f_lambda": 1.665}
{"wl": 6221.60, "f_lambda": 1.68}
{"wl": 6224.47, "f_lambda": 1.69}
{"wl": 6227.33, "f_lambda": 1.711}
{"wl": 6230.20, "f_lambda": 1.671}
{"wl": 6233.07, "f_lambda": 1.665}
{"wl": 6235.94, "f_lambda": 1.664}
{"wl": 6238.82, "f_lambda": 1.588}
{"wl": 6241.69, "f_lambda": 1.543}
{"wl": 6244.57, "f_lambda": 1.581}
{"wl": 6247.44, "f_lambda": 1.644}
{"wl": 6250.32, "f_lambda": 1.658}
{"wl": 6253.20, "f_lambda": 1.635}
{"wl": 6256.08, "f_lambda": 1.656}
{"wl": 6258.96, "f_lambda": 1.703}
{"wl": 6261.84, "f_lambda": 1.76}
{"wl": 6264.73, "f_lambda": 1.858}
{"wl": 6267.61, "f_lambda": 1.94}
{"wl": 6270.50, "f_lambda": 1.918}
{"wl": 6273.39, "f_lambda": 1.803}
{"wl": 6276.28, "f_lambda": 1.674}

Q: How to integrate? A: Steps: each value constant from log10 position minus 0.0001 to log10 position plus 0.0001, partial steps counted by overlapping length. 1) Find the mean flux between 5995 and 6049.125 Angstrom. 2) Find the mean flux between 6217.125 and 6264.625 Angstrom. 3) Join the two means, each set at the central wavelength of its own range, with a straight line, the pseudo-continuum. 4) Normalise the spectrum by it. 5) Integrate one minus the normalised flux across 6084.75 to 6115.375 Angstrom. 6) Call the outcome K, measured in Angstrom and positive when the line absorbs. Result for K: -1.17 Angstrom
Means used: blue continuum 1.73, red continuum 1.66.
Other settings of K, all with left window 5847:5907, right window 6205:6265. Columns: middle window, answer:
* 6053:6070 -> -1.79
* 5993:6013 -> 0.35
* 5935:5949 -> 0.88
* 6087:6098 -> -1.30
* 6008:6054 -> -1.01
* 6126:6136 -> -0.51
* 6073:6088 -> -2.20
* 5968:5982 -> 0.22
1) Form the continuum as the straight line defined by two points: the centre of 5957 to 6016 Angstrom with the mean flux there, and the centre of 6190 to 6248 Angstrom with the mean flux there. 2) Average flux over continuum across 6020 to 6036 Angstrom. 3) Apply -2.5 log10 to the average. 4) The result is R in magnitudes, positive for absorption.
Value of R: 0.04 mag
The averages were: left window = 1.76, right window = 1.69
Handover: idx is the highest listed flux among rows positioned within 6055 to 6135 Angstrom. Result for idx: 2.02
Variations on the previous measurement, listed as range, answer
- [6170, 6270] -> 1.94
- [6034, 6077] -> 2.028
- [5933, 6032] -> 1.925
